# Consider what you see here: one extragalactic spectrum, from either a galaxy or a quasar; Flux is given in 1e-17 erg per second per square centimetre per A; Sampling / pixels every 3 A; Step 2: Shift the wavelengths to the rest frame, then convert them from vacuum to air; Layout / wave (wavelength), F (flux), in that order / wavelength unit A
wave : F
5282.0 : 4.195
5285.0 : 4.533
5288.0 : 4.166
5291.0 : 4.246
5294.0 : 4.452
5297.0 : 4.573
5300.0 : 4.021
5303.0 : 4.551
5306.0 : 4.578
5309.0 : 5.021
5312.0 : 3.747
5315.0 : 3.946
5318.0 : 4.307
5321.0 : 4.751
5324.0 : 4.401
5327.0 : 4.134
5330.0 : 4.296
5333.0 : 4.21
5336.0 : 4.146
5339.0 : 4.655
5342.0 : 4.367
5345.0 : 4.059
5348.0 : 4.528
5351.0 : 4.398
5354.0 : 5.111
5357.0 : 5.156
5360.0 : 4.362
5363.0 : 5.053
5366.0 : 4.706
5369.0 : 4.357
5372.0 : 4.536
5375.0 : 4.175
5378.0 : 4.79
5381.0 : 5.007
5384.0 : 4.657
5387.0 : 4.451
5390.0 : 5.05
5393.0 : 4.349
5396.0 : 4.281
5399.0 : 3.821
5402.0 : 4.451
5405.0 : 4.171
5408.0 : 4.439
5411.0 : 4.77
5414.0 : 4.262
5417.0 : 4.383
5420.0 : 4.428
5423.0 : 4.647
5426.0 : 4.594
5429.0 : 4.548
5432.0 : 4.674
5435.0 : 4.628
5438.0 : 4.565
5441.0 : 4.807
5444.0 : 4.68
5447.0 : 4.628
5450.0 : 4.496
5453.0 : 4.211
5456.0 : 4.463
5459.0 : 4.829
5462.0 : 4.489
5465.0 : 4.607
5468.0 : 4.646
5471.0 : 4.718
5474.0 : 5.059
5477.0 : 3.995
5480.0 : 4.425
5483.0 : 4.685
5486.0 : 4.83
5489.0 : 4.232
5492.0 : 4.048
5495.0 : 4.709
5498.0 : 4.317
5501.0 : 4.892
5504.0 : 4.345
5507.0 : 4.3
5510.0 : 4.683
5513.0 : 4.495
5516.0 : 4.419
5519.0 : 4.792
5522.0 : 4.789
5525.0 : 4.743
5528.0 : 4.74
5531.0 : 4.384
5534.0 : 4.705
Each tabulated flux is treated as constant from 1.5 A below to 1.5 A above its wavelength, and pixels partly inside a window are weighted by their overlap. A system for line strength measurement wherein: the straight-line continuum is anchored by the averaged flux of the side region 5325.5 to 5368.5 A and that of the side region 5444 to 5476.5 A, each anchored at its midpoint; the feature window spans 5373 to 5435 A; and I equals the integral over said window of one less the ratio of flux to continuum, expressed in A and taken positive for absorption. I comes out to 0.7 A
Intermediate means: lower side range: 4.51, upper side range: 4.6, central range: 4.5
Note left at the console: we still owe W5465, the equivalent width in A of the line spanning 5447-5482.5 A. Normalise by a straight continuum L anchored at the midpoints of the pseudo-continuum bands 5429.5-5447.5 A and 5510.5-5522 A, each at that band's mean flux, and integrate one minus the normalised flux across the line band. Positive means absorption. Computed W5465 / 0.7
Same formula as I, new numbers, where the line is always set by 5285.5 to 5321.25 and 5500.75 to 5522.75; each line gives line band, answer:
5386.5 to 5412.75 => 0.2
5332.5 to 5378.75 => -1.4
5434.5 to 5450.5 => -0.5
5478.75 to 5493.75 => 0.3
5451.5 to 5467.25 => 0.0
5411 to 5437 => -0.3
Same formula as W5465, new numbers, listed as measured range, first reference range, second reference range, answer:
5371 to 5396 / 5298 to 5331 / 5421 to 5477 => -0.7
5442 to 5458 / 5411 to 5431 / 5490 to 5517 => -0.1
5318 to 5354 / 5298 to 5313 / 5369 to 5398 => 0.7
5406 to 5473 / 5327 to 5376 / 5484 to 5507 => -1.3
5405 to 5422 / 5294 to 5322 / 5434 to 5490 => 0.3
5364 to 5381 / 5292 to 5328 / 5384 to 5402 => -0.6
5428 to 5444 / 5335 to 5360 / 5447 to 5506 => -0.4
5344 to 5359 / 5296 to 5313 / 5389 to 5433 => -0.8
